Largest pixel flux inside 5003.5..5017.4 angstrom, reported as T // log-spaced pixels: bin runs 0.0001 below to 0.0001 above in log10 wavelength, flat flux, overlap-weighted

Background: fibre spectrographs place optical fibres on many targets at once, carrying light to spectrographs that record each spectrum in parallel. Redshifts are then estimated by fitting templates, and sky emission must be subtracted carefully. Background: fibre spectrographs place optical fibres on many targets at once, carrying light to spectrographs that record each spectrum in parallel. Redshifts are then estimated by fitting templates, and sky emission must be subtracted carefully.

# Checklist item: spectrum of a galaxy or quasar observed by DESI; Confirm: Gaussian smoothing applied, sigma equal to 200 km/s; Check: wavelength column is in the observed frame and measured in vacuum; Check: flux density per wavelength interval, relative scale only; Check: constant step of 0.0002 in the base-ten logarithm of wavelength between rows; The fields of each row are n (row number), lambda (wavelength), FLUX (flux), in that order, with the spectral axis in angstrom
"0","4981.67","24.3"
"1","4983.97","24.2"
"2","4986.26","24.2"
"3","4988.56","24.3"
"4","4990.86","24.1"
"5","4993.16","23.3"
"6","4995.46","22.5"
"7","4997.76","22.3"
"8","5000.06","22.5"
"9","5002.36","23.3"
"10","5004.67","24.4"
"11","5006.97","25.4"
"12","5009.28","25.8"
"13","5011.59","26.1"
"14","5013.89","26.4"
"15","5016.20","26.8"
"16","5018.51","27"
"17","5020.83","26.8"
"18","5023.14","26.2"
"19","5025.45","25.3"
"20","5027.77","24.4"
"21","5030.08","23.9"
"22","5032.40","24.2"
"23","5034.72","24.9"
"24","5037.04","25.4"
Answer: 26.8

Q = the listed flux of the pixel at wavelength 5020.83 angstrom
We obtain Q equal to 26.8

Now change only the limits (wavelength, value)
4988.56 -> 24.3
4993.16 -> 23.3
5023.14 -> 26.2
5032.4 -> 24.2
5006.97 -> 25.4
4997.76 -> 22.3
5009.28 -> 25.8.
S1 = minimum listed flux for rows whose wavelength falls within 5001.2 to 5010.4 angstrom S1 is 23.3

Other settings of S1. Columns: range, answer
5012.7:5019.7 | 26.4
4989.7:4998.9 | 22.3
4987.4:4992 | 24.1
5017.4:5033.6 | 23.9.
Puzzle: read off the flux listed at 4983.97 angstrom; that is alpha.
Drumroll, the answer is 24.2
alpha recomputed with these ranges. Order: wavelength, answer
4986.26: 24.2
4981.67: 24.3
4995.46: 22.5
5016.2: 26.8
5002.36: 23.3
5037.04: 25.4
